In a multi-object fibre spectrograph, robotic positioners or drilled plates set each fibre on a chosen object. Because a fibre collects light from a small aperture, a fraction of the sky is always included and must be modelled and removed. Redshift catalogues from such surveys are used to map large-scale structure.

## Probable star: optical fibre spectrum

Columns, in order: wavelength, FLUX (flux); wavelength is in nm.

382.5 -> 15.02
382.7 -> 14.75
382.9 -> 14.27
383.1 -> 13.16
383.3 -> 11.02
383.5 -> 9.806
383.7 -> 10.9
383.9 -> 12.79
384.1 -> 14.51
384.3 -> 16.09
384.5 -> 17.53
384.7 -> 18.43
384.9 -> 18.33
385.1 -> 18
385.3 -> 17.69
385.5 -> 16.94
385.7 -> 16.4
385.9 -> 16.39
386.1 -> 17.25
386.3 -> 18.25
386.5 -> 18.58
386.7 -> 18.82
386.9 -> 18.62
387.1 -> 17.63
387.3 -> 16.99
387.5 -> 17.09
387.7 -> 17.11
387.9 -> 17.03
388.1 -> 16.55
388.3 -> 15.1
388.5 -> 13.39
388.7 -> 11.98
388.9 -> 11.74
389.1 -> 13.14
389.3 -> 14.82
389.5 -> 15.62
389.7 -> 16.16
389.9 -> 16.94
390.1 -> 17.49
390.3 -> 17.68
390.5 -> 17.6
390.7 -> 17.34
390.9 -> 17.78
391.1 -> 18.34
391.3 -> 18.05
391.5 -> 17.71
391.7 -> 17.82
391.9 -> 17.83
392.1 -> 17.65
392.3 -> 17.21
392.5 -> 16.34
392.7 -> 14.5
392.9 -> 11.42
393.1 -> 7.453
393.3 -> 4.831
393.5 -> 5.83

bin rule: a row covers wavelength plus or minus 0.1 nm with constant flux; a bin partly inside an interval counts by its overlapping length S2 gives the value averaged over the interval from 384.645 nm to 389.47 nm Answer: 16.5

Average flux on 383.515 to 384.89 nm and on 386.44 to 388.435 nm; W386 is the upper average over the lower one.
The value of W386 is 1.16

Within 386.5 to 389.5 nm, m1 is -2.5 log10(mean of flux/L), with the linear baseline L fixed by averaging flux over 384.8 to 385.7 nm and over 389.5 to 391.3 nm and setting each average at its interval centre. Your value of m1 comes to 0.11 mag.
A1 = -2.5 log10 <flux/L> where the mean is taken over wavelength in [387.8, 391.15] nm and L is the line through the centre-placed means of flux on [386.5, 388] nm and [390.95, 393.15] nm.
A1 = 0.08 mag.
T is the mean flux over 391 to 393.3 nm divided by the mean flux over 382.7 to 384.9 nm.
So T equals 1.1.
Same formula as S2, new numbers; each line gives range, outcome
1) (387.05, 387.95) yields 17.2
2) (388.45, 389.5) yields 13.2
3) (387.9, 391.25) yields 15.8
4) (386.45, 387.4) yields 18.1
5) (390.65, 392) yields 17.9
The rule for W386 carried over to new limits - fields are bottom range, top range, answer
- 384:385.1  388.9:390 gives 0.88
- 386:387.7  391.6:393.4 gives 0.78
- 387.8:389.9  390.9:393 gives 1.14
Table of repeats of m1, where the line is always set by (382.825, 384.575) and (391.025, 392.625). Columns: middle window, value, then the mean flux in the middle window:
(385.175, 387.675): -0.19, 17.5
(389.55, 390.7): -0.03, 17.1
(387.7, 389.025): 0.09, 14.5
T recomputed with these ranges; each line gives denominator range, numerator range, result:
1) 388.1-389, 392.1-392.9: 1.16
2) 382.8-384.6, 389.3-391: 1.27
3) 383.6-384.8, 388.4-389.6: 0.89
